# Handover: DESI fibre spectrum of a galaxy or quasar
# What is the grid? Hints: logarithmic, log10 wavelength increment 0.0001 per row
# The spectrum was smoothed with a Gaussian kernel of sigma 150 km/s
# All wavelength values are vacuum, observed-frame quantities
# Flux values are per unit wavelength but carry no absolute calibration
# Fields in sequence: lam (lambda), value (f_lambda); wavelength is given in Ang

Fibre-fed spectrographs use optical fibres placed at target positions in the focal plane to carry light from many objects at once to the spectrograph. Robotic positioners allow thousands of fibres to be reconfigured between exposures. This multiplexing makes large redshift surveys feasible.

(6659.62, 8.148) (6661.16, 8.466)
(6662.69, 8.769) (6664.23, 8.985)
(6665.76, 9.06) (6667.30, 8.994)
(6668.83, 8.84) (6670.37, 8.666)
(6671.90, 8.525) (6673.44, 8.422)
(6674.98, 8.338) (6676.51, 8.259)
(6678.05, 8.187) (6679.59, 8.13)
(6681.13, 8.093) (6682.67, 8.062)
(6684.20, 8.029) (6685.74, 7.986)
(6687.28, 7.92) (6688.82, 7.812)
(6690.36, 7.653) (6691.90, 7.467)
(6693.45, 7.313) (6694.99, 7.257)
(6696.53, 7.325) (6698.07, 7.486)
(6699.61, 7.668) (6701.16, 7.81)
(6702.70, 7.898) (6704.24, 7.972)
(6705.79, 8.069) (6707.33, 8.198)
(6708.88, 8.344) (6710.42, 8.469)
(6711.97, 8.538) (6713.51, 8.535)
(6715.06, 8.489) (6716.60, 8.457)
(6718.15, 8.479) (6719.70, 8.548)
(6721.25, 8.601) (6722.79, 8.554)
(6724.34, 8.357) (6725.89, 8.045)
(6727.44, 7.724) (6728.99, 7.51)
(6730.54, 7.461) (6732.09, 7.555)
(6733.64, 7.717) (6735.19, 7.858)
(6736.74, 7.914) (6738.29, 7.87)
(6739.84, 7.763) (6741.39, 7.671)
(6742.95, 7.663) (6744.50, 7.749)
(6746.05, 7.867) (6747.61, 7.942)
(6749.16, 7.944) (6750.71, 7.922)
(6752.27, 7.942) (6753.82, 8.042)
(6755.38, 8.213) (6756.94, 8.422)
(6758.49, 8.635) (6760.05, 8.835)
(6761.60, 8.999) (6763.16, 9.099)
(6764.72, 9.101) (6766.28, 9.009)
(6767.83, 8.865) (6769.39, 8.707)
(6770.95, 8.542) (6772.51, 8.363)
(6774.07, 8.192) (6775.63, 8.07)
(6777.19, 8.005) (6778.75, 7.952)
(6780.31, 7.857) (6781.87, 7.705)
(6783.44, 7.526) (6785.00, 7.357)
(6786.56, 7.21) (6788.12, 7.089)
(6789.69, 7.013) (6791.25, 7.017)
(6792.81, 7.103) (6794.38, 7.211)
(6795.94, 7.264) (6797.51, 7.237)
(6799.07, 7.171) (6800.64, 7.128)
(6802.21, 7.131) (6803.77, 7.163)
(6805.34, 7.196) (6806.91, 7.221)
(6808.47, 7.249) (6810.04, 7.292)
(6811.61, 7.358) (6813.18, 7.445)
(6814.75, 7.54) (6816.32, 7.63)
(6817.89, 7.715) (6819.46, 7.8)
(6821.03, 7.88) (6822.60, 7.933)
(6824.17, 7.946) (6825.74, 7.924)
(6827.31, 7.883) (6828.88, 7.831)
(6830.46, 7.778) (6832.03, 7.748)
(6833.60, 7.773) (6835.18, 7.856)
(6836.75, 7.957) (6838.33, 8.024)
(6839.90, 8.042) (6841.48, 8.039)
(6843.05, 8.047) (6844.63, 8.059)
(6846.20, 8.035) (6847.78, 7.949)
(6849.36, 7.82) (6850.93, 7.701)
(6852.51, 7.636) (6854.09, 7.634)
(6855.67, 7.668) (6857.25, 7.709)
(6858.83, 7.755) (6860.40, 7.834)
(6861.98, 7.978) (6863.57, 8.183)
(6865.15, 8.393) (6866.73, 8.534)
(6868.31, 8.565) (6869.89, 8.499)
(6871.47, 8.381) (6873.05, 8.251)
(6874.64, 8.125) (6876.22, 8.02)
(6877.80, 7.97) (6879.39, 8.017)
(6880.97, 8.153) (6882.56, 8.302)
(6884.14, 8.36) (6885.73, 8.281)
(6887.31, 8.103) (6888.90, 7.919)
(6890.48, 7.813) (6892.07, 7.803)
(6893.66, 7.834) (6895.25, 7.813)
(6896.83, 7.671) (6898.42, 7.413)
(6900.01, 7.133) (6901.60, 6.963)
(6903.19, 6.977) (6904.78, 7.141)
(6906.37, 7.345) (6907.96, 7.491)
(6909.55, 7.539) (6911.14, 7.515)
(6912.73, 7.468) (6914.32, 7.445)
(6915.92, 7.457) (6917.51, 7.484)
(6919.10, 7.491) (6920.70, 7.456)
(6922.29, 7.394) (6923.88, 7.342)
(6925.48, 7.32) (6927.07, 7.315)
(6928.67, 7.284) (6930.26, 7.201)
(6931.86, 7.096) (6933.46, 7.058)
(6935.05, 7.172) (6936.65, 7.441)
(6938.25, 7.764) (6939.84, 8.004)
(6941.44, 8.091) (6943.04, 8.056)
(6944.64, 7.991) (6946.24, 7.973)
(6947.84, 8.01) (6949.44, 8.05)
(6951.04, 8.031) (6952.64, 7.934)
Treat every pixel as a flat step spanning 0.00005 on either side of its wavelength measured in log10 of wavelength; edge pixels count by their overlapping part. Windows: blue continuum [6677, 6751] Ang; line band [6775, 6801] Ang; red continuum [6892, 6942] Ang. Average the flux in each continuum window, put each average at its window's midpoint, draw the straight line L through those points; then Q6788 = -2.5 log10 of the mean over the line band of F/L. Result 0.05 mag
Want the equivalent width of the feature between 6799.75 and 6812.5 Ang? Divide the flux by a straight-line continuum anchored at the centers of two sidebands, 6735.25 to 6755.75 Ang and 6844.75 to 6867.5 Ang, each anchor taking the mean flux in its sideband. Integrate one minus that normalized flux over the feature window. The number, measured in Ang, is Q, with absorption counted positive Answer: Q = 1.10 Ang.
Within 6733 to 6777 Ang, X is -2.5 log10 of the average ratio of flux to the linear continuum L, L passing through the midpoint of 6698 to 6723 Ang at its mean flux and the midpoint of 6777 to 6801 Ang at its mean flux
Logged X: -0.07 mag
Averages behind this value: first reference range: 8.26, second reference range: 7.35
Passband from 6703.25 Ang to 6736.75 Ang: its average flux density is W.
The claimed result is 8.16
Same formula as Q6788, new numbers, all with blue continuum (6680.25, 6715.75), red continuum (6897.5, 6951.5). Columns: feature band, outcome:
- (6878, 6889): -0.08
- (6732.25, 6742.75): 0.01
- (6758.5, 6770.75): -0.14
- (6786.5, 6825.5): 0.05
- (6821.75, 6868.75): -0.04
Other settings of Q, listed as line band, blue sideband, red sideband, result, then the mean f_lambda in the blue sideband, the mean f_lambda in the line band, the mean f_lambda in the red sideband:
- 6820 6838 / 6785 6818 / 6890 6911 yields -1.4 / 7.25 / 7.87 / 7.45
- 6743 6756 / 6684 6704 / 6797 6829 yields -0.6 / 7.66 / 7.93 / 7.51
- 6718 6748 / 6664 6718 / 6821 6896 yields 0.7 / 8.15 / 7.93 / 8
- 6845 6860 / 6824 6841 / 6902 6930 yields 0.0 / 7.89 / 7.78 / 7.37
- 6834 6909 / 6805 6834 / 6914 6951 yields -2.8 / 7.65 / 7.9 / 7.57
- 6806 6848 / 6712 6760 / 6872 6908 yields 0.7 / 8.07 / 7.77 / 7.79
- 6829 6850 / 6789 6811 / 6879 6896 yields -1.0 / 7.17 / 7.93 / 8.04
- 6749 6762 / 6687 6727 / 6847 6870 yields -0.5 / 8.05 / 8.33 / 7.98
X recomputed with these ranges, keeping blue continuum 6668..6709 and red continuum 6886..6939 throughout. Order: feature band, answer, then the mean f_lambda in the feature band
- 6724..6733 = 0.02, 7.74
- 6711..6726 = -0.07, 8.48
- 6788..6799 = 0.09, 7.14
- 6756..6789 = -0.06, 8.26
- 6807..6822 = 0.02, 7.54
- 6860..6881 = -0.09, 8.21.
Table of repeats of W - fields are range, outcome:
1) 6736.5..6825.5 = 7.82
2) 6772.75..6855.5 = 7.63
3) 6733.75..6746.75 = 7.79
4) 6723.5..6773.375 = 8.17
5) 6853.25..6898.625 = 8.04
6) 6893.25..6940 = 7.39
